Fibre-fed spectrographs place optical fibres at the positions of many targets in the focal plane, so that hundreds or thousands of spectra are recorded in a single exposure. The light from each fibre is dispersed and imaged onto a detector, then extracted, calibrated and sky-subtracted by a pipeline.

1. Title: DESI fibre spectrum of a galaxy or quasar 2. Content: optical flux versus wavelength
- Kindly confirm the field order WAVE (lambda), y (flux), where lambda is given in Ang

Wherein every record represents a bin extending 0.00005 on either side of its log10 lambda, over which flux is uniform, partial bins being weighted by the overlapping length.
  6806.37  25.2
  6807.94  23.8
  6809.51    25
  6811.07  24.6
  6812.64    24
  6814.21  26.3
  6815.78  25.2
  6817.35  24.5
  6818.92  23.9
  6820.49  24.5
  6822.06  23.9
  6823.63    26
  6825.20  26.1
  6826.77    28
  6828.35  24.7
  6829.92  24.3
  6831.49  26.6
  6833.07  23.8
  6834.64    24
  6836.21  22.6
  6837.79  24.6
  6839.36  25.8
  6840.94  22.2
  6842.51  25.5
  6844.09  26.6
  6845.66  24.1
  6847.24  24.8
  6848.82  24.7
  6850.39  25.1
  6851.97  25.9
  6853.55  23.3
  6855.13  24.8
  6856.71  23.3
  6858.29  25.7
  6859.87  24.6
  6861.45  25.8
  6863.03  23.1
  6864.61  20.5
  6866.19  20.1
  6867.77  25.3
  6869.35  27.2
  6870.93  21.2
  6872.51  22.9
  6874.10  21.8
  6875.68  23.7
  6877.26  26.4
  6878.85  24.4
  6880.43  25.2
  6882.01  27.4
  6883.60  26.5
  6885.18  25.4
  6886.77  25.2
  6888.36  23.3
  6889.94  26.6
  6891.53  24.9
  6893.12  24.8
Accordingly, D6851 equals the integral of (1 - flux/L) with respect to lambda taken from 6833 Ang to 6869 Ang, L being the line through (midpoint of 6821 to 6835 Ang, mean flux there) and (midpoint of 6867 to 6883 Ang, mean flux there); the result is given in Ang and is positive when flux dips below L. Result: 1.0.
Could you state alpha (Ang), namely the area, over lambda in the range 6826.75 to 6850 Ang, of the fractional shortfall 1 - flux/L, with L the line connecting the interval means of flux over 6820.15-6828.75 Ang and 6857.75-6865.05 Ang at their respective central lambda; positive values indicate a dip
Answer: 0.3 Ang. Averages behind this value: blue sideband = 25.6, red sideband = 24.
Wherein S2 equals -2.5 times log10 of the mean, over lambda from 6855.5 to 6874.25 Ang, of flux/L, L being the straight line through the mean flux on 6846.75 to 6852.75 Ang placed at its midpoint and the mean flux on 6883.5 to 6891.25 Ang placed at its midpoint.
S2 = 0.074 mag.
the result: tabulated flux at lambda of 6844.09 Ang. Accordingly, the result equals 26.6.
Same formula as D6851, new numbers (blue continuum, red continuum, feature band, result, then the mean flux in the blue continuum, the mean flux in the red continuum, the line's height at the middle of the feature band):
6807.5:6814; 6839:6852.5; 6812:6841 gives -0.2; 24.6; 24.9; 24.7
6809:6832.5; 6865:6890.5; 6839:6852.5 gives 0.0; 25.2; 24.5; 24.9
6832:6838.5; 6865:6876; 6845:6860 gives -0.8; 23.8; 23.1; 23.5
